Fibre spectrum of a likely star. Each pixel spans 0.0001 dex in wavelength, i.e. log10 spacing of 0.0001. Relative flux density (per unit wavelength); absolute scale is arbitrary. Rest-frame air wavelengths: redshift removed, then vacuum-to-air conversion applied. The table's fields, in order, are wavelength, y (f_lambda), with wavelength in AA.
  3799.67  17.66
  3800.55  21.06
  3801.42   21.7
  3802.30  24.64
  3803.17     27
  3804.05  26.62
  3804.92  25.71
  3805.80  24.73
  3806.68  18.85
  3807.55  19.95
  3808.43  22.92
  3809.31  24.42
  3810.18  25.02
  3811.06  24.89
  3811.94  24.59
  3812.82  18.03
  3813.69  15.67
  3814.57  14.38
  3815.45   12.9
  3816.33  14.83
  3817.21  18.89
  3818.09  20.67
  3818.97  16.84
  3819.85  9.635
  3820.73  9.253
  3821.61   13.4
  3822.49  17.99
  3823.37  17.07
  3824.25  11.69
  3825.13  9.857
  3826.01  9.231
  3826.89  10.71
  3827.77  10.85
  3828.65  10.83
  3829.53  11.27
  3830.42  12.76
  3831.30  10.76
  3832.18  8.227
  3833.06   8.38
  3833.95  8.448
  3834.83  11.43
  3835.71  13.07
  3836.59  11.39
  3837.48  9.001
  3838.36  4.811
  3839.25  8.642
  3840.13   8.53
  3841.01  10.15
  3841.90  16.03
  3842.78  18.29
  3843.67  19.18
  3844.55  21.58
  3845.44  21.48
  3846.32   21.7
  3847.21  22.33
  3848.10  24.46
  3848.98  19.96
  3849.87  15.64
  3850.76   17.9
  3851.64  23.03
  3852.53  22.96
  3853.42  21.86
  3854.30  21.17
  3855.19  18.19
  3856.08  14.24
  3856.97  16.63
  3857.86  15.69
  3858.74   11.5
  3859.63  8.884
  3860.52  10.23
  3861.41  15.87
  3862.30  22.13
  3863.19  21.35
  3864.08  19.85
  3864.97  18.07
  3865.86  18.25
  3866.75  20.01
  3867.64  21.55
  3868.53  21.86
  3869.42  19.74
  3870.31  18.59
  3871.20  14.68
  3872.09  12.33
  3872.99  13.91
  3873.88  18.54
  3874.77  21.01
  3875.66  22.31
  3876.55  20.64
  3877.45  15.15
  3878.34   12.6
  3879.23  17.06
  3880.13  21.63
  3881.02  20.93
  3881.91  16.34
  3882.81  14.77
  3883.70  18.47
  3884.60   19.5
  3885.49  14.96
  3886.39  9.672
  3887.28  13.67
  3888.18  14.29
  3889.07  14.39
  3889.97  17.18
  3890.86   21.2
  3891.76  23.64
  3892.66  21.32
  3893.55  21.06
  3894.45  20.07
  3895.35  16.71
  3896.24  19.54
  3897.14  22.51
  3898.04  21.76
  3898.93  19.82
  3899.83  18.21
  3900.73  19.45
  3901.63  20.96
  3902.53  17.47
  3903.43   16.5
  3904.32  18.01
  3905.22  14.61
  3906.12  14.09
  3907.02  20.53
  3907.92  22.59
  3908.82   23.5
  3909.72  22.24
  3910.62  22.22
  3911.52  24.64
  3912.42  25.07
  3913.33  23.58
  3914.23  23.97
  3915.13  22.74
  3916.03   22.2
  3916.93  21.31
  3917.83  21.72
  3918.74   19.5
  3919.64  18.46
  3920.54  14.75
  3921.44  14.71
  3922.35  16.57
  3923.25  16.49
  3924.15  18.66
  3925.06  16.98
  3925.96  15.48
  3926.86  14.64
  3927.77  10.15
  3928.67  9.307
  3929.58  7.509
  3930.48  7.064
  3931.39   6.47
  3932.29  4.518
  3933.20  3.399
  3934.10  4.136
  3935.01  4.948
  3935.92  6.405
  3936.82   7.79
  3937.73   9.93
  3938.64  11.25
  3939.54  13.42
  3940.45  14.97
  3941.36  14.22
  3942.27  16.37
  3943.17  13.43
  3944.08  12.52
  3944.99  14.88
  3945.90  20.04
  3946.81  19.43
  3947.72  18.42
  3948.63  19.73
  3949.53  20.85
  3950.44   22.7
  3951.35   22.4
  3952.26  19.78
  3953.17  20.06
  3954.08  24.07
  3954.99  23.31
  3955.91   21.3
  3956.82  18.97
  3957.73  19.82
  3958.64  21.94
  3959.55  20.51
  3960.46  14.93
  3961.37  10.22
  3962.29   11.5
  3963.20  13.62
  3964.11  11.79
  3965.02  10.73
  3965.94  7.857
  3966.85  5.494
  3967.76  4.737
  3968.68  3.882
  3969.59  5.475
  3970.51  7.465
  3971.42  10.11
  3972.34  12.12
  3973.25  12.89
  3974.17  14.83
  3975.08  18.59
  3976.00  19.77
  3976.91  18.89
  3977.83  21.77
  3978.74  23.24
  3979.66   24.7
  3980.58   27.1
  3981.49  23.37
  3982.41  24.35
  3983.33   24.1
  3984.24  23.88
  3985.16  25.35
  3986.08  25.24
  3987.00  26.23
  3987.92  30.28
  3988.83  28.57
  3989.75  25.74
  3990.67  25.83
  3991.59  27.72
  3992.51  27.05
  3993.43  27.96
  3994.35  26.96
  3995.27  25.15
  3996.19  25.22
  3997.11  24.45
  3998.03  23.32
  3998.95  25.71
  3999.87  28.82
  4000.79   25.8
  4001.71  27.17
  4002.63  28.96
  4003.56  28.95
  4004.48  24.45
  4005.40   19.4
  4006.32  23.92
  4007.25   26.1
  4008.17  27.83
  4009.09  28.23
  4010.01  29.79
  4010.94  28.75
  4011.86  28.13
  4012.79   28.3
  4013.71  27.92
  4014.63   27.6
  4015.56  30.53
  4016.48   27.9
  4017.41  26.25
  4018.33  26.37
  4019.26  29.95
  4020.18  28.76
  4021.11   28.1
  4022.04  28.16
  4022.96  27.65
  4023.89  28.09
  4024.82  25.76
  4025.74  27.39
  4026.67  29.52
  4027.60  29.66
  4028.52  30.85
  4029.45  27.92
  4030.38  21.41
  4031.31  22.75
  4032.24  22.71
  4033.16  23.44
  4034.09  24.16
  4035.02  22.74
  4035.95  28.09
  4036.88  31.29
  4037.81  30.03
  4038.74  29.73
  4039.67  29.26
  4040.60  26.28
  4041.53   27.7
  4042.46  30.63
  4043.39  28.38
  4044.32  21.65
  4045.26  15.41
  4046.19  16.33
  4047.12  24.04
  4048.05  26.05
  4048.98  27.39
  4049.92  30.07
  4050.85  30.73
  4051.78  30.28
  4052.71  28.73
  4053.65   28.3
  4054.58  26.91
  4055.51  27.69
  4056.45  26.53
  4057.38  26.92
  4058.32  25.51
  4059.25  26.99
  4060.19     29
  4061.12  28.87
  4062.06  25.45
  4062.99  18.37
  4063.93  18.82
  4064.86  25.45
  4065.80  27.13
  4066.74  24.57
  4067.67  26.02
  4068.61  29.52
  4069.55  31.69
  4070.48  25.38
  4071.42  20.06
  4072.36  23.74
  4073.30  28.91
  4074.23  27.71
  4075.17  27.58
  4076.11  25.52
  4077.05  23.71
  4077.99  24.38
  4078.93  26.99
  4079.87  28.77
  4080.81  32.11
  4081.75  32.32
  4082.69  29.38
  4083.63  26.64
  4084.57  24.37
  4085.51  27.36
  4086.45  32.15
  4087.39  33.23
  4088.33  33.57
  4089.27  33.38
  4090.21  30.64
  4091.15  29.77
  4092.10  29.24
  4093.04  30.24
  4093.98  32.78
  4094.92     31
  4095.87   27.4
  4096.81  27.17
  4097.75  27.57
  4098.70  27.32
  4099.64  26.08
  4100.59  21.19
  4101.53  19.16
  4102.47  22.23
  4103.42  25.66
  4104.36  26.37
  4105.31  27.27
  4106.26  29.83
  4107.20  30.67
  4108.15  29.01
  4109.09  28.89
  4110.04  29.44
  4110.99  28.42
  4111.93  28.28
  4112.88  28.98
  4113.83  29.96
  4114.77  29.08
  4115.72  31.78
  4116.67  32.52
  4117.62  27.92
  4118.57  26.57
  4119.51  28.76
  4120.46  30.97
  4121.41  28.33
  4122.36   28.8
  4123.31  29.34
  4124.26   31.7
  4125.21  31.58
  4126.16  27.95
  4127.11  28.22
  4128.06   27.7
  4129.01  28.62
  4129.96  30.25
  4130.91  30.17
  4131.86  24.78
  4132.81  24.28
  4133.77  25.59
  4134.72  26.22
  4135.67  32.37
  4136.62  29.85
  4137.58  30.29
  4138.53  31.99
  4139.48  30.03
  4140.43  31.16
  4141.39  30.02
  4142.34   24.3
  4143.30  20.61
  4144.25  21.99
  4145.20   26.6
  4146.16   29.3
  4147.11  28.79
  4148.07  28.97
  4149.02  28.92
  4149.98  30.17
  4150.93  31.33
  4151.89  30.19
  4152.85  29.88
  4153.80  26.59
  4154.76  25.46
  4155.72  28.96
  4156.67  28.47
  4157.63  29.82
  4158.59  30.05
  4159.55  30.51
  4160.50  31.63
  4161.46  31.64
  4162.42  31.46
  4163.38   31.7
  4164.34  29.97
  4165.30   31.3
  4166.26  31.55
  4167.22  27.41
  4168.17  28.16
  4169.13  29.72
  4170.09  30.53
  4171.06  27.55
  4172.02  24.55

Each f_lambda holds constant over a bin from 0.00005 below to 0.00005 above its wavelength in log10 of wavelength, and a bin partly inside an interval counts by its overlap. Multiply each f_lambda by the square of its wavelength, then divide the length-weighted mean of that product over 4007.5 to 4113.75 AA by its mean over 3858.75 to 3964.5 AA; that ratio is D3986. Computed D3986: 1.73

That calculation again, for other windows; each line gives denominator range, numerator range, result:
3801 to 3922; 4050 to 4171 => 1.81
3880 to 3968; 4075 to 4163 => 1.91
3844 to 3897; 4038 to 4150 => 1.70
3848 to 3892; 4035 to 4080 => 1.64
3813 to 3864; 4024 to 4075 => 1.97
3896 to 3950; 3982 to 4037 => 1.72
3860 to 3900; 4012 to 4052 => 1.60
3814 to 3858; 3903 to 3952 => 1.13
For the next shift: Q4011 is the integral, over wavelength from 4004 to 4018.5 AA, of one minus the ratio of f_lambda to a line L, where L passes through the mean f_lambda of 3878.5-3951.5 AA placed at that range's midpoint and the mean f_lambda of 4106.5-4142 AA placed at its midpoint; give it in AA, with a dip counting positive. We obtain -2.91 AA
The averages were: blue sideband 16.7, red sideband 29.2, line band 27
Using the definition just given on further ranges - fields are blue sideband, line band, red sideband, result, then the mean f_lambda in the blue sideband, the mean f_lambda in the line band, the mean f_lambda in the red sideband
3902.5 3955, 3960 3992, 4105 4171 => 2.7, 16.3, 17.8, 29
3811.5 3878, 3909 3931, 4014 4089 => 2.0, 15.8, 17.9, 27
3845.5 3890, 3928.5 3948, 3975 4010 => 9.9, 17.8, 10.9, 25.4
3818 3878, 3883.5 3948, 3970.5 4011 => 10.0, 15.6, 16.4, 24.1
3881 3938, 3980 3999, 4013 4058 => -2.2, 16.6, 25.9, 27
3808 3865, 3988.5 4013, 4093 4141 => -3.6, 15.7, 26.6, 28.5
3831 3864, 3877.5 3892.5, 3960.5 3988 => -1.0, 15.6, 16.9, 16.4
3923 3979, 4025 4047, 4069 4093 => -2.5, 14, 25.9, 28.4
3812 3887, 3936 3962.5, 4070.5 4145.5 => 4.5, 15.8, 17.1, 28.2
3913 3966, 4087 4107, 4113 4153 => -1.5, 15.4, 28.2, 28.7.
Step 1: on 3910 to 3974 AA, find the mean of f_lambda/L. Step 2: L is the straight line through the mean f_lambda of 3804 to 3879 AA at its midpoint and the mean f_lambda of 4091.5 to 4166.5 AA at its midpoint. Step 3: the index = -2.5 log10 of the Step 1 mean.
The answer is 0.35 mag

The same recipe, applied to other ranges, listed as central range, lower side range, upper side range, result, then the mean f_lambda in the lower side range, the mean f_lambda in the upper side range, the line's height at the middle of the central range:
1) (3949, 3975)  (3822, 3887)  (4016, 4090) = 0.417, 15.9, 27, 21.9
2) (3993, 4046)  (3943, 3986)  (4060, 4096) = -0.199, 17.3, 27.8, 22.4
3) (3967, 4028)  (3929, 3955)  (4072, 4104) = -0.238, 13.8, 27.9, 19.1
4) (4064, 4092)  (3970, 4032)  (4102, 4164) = -0.025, 25.1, 28.8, 27.2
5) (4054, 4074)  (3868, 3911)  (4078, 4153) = 0.014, 18.4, 28.6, 26.3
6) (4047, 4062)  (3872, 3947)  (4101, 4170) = -0.143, 16.6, 28.7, 24.4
